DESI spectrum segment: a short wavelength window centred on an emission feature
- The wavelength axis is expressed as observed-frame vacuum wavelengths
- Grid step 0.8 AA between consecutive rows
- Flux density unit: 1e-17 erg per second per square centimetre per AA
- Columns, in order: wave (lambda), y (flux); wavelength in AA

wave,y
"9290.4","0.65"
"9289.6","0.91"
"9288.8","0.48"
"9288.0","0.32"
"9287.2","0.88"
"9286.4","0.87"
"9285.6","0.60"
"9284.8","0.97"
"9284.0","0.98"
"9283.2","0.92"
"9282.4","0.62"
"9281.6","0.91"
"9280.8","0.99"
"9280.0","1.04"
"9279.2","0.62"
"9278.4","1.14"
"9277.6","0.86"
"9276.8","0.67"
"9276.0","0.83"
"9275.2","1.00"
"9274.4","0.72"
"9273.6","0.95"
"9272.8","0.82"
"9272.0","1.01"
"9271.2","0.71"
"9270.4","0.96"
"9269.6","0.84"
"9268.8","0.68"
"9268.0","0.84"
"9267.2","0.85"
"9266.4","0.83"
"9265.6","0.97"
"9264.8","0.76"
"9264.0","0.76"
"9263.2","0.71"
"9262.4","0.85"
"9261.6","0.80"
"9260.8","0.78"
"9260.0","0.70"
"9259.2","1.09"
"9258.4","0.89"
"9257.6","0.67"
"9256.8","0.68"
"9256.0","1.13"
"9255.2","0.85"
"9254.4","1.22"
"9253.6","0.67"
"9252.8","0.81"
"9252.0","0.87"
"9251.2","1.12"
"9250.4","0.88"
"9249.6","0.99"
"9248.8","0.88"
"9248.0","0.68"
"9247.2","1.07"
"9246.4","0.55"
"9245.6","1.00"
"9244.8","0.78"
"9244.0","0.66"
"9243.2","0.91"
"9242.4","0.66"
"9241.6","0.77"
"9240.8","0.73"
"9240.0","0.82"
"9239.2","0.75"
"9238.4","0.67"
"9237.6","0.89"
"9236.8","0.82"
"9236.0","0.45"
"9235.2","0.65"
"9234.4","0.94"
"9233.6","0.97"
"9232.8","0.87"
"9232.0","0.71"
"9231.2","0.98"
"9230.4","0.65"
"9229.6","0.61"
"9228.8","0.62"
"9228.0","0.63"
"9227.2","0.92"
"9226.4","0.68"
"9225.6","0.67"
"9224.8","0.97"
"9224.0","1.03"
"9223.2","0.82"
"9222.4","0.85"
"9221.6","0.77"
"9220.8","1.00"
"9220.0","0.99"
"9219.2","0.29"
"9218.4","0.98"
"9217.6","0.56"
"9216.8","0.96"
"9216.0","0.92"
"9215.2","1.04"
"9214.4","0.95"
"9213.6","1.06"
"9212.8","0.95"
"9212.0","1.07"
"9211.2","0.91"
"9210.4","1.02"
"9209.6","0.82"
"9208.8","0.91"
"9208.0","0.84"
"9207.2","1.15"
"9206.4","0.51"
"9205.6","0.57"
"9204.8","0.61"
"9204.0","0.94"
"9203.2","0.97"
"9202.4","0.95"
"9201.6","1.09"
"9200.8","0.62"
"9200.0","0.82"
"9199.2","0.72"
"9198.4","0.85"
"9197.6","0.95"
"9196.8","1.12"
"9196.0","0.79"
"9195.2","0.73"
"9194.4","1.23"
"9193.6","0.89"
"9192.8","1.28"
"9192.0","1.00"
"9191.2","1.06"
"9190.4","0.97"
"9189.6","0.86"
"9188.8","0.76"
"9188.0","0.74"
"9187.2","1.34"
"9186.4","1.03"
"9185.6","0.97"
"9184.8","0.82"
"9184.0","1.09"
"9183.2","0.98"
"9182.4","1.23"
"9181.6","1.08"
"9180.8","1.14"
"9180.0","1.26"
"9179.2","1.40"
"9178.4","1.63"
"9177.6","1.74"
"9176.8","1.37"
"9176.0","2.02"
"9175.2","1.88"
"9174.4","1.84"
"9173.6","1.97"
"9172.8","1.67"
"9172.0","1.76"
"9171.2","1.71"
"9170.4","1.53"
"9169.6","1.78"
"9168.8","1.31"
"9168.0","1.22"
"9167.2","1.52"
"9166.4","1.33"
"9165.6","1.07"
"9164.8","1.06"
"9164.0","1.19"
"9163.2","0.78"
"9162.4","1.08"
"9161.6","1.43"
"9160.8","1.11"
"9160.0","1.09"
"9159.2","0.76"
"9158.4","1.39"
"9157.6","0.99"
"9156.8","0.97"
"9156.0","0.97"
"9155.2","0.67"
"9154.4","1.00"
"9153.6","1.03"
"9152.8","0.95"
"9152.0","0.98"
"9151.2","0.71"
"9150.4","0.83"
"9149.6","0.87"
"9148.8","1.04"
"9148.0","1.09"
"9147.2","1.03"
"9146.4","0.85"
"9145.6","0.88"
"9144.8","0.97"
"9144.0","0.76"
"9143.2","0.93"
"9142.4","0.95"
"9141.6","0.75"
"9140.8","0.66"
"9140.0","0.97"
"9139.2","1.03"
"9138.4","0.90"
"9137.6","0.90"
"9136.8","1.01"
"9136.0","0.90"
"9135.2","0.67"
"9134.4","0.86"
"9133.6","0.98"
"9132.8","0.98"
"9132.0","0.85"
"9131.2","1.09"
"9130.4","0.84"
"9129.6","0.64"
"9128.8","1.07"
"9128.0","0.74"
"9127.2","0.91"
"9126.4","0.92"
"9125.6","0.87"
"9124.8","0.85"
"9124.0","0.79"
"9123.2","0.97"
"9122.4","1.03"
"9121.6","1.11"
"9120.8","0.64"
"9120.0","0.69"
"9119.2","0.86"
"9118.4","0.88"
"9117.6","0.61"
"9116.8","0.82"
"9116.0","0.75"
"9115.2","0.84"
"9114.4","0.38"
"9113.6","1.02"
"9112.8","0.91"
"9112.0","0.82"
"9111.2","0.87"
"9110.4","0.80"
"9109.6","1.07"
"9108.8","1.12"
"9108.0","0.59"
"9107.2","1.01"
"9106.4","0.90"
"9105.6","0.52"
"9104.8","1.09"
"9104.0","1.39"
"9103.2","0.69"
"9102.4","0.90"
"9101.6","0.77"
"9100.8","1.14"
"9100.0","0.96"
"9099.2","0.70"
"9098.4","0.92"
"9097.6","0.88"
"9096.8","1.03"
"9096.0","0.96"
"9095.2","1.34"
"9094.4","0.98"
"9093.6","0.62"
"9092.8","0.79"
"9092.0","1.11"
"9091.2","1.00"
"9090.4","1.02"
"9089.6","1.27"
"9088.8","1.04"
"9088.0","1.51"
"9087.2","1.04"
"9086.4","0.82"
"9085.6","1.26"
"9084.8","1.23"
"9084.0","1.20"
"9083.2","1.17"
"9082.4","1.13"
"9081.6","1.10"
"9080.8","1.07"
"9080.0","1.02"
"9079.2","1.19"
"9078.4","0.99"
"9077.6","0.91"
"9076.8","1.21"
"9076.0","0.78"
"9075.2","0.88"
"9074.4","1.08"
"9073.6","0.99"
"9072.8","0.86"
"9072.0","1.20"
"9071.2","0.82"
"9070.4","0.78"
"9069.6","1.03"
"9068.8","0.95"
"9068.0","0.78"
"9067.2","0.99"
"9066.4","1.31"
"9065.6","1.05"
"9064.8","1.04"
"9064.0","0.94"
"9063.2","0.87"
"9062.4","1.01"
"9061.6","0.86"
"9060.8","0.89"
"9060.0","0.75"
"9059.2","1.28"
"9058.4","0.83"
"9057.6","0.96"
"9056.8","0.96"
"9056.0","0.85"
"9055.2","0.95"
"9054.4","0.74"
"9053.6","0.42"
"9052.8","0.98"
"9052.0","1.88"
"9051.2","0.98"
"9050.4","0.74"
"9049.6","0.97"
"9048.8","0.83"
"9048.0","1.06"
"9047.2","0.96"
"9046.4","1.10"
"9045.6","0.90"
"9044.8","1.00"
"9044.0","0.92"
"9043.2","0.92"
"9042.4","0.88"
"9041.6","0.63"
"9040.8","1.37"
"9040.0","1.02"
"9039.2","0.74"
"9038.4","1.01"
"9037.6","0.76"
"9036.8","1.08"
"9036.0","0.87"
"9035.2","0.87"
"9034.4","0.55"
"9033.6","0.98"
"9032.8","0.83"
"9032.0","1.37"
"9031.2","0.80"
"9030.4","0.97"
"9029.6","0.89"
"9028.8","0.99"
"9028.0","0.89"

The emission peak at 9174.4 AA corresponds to [O III]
